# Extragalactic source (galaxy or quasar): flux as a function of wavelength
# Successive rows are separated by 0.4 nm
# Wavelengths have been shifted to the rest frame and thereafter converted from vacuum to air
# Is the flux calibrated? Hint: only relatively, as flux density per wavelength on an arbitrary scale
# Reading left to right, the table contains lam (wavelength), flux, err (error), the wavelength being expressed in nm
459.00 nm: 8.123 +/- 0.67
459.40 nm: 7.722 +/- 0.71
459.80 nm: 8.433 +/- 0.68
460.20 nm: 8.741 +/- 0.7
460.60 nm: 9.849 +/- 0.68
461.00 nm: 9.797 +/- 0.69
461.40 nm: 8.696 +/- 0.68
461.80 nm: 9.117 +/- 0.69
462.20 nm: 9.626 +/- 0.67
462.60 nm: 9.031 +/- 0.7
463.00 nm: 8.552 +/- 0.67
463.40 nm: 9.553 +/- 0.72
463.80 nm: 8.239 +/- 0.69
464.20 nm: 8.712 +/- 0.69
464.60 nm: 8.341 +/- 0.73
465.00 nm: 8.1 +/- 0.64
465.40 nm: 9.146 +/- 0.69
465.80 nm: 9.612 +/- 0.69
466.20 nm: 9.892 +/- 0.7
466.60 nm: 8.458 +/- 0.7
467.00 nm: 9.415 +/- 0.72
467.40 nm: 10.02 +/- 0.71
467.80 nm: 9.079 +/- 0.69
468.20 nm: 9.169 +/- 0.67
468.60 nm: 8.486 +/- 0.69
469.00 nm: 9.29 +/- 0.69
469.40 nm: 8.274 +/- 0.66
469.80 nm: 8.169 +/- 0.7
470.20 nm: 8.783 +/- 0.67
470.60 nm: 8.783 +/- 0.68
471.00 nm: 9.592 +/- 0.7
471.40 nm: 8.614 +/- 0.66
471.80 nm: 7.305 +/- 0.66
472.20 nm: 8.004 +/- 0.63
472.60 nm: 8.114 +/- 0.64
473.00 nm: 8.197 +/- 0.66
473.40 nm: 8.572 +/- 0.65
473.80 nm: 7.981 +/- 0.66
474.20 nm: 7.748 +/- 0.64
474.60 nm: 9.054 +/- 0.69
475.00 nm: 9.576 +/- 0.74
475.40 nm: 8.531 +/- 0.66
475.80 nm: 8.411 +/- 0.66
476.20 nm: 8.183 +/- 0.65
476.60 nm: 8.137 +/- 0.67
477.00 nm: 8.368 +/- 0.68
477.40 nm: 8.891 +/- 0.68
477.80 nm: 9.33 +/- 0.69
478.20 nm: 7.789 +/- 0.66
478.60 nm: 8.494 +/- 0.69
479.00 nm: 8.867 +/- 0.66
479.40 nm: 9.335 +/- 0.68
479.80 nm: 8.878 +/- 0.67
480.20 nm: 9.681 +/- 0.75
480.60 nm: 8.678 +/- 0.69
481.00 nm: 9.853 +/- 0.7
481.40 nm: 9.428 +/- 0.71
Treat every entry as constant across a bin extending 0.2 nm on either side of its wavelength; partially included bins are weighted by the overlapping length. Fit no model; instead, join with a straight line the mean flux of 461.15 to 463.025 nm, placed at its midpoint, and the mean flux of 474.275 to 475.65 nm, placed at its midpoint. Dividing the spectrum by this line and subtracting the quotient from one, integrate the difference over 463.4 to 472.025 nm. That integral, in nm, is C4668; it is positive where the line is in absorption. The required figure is 0.15 nm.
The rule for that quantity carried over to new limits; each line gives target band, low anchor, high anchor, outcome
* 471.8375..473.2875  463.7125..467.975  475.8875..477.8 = 0.11 nm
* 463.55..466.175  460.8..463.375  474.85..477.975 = 0.08 nm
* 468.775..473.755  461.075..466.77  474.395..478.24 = 0.18 nm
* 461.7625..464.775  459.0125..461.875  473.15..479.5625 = -0.03 nm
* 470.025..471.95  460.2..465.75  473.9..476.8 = 0.01 nm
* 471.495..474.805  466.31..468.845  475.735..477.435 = 0.19 nm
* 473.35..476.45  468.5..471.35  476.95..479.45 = 0.08 nm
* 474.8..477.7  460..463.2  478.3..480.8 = 0.12 nm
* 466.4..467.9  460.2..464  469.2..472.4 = -0.09 nm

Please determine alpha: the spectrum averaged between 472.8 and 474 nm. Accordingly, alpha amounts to 8.25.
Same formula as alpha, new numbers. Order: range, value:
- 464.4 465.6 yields 8.53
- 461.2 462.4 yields 9.15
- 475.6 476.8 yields 8.24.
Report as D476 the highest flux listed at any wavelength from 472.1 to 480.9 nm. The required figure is 9.681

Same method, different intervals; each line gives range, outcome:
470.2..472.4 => 9.592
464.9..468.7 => 10.02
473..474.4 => 8.572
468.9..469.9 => 9.29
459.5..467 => 9.892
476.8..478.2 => 9.33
